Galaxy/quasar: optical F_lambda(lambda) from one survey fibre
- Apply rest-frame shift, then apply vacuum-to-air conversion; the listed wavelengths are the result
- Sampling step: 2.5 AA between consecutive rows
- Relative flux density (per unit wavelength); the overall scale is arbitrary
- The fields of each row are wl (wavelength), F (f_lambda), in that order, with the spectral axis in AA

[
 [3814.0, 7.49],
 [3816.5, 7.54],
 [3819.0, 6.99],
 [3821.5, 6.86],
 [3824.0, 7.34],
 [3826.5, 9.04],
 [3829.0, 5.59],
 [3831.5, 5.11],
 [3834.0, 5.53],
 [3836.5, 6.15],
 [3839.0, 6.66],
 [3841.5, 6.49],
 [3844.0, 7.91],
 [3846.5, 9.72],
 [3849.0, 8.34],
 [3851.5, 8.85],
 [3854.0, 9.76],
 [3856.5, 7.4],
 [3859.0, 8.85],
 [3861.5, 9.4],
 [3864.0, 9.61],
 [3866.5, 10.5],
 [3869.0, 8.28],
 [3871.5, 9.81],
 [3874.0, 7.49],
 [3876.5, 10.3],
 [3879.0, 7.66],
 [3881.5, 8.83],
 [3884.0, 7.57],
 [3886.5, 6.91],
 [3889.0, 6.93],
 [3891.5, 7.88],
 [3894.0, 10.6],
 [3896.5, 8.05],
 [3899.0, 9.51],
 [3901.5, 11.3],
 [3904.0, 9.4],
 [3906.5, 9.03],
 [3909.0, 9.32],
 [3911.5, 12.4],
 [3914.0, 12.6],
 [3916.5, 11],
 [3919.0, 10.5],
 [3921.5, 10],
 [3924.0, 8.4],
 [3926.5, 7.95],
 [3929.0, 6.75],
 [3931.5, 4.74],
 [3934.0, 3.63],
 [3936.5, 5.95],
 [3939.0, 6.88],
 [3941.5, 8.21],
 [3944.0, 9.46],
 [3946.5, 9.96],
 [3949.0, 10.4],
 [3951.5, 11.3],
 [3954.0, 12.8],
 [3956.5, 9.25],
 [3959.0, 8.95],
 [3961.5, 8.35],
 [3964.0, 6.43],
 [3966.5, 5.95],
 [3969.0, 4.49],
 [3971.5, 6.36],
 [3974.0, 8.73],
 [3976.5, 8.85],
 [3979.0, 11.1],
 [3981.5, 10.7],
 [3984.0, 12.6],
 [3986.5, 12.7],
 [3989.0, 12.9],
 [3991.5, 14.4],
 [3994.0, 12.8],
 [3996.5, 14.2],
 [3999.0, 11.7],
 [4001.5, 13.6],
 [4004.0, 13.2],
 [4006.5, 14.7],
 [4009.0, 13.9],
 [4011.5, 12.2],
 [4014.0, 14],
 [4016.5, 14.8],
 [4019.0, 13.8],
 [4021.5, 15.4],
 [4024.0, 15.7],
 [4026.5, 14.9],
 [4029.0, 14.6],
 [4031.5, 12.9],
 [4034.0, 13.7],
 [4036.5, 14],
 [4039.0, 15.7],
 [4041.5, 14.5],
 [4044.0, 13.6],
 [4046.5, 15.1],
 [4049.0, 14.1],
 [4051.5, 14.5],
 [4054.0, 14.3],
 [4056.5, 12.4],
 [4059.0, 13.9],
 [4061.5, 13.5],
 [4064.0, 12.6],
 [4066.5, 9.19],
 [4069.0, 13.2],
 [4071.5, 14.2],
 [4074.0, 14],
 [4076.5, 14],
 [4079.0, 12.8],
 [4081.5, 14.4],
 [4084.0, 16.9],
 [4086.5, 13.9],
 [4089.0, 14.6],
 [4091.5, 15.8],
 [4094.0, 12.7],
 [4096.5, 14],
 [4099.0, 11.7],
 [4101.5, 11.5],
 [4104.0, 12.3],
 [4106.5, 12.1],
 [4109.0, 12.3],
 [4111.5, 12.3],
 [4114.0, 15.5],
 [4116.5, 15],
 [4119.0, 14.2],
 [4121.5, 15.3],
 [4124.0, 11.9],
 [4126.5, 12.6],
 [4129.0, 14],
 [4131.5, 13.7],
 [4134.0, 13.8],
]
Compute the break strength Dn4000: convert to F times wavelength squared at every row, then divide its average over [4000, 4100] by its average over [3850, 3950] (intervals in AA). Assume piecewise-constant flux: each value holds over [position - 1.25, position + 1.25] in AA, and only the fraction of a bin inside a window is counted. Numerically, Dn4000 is 1.7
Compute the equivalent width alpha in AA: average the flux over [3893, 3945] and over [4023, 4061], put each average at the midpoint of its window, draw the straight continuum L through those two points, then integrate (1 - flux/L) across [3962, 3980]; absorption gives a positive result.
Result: 6.1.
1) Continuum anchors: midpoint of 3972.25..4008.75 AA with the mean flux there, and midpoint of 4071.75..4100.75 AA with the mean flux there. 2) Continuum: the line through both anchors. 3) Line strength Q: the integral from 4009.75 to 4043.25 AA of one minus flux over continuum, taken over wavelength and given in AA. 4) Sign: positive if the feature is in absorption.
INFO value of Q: -3.6 AA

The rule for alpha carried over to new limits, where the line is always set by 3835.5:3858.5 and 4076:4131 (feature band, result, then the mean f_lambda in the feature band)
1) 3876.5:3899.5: 1.5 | 8.29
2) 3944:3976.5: 5.6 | 8.62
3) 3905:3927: -1.7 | 10.2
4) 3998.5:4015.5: -2.8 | 13.4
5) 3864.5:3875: -0.8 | 9.1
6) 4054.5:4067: 0.0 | 12.6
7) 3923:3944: 6.7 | 6.71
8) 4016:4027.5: -3.0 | 14.9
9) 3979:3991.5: -1.5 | 12.3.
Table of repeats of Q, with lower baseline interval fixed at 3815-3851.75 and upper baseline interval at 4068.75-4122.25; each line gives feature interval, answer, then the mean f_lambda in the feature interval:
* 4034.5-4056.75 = -3.2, 14.3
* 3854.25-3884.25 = -3.1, 8.88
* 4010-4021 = -1.9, 13.8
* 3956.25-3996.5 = 3.8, 9.81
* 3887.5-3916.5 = -2.8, 9.76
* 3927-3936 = 4.0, 5.36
